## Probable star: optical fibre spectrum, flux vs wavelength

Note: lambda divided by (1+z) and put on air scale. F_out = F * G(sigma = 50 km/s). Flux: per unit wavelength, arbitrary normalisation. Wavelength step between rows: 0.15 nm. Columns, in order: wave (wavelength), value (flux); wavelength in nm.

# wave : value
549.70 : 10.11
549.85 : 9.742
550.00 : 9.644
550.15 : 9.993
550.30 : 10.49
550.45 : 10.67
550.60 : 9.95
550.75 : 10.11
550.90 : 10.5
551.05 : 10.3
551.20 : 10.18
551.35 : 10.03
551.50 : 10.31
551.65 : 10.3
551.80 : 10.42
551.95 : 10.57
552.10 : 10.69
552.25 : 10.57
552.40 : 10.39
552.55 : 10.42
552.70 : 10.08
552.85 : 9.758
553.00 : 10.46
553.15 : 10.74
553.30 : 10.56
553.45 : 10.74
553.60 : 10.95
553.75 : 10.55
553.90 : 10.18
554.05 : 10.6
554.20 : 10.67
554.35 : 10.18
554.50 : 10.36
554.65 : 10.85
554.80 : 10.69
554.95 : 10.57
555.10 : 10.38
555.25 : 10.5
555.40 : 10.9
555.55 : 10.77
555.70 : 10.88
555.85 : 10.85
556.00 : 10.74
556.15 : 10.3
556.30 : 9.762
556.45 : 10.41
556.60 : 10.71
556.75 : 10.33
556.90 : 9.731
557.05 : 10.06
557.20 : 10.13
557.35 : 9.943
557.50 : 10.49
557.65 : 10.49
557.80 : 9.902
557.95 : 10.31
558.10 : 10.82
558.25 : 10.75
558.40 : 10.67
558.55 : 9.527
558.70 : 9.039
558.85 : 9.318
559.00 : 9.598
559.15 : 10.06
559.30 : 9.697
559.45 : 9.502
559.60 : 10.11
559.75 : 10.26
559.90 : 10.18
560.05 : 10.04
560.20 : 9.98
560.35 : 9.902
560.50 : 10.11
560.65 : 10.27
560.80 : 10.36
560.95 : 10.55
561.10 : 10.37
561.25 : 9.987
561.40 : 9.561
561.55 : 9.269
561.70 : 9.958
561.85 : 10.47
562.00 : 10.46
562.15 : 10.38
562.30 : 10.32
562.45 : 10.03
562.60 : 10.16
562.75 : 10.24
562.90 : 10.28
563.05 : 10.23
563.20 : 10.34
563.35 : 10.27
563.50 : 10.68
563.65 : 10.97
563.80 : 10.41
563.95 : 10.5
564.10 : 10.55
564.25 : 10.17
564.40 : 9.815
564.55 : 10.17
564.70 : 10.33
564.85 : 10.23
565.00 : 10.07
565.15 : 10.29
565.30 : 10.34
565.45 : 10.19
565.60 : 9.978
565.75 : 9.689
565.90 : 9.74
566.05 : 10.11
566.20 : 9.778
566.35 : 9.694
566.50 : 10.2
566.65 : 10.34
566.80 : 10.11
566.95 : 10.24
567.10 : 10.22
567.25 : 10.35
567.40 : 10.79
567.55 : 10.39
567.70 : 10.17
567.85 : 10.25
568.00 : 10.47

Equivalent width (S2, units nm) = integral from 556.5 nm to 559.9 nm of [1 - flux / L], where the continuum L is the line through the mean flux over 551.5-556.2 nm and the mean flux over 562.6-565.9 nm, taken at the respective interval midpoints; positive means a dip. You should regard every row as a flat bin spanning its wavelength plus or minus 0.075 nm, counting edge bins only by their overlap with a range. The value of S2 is 0.114 nm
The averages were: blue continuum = 10.5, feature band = 10.1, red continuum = 10.3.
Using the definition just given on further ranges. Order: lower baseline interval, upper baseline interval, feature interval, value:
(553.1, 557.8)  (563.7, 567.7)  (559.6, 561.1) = 0.02 nm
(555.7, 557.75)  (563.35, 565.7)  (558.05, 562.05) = 0.11 nm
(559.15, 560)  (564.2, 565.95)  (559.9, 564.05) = -0.09 nm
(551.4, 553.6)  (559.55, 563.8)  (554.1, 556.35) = -0.04 nm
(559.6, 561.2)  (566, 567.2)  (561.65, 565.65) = -0.06 nm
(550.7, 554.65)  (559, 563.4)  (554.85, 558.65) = -0.04 nm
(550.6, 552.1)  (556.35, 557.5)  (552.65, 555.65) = -0.08 nm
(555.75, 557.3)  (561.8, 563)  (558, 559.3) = 0.04 nm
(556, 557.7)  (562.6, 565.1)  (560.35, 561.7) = 0.03 nm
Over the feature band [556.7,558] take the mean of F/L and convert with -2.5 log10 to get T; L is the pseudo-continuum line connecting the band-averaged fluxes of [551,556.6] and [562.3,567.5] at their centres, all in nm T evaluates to 0.03 mag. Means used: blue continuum 10.5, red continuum 10.2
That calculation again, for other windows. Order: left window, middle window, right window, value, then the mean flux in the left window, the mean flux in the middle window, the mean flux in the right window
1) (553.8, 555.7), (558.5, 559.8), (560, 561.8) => 0.06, 10.6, 9.67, 10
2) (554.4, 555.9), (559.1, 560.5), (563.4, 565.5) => 0.06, 10.7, 9.98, 10.3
